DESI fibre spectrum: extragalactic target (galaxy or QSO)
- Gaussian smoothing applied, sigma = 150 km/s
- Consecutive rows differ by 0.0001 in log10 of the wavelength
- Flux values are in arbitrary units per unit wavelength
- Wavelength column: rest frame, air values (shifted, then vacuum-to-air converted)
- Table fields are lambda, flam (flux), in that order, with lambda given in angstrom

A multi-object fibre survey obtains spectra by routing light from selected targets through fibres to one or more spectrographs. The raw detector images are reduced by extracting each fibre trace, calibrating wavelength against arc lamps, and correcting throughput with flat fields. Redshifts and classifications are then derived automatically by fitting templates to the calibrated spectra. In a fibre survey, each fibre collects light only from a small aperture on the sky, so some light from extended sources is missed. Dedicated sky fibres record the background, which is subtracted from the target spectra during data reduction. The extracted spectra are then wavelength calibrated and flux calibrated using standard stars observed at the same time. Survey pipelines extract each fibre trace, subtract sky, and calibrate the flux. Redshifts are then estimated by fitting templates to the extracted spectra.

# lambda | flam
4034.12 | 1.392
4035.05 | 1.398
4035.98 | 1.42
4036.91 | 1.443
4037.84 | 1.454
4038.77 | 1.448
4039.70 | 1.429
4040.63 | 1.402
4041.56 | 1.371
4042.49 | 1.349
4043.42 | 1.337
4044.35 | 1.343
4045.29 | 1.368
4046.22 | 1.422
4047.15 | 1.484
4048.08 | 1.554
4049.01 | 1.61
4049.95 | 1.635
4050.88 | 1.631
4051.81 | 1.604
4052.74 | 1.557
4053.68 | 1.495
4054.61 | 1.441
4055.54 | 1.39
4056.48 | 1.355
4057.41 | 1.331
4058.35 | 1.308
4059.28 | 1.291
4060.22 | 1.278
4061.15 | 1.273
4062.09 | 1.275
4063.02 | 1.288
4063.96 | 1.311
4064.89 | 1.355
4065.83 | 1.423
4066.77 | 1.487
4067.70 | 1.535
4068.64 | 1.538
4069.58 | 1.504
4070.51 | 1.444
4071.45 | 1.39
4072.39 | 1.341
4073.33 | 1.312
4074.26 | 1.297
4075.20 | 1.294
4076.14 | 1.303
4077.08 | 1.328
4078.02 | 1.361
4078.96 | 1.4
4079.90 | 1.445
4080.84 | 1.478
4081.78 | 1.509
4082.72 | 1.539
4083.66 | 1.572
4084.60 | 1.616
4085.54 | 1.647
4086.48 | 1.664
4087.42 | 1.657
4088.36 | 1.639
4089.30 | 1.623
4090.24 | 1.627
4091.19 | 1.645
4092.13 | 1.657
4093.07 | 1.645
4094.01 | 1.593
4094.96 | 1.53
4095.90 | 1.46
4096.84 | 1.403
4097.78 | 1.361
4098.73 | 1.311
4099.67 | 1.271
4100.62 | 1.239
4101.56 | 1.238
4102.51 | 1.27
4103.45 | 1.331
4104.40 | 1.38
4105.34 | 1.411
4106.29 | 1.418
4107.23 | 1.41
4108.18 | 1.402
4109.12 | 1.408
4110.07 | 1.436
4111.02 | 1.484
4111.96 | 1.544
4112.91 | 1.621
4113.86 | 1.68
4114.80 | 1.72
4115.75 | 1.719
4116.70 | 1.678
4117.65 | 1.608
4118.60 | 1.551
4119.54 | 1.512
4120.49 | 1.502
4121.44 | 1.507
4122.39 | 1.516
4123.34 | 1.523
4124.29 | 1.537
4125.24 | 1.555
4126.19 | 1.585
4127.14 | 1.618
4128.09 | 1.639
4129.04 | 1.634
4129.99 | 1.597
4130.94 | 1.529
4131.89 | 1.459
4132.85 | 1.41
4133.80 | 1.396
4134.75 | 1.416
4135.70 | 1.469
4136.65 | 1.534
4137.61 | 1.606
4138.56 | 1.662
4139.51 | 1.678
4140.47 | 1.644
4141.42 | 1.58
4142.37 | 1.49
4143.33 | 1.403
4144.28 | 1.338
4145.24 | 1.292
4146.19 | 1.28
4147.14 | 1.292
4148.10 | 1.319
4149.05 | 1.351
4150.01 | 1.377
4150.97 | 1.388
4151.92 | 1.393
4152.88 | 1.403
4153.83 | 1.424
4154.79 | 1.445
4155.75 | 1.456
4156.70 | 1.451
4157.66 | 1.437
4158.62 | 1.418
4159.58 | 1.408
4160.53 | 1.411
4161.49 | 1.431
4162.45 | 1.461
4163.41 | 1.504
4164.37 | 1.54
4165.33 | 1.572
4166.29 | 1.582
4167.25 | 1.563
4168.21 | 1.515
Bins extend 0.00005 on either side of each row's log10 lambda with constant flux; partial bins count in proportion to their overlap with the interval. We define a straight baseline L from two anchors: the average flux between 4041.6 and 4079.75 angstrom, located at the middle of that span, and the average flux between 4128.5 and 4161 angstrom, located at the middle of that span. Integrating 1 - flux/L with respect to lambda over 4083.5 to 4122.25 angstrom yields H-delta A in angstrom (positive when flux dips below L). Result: -2.22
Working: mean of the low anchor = 1.41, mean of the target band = 1.51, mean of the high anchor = 1.45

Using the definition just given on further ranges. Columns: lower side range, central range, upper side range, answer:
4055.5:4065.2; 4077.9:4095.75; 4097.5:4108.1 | -3.4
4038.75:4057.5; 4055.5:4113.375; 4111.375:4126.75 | 3.4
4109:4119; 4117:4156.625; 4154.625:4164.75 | 0.9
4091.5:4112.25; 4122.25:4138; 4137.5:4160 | -1.1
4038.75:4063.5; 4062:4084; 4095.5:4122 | 0.4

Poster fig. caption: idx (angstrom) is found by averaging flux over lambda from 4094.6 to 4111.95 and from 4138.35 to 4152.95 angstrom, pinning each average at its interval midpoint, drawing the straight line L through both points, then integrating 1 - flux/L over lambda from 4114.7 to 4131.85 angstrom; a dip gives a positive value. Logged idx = -2.16 angstrom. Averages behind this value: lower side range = 1.38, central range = 1.58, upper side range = 1.43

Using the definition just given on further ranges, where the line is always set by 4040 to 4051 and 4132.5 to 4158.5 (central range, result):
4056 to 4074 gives 1.0 angstrom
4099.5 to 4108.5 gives 0.7 angstrom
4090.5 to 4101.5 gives -0.1 angstrom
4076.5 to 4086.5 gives -0.3 angstrom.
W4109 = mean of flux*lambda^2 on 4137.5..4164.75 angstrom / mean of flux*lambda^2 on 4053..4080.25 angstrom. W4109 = 1.1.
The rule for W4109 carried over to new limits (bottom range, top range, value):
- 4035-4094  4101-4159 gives 1.05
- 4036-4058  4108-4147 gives 1.10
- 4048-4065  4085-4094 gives 1.18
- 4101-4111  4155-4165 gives 1.09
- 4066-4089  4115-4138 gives 1.08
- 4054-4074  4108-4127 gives 1.16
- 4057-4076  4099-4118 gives 1.09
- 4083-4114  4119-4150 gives 1.02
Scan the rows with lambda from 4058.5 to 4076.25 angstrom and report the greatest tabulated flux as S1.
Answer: 1.538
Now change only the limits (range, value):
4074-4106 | 1.664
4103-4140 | 1.72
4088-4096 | 1.657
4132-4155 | 1.678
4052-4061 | 1.557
